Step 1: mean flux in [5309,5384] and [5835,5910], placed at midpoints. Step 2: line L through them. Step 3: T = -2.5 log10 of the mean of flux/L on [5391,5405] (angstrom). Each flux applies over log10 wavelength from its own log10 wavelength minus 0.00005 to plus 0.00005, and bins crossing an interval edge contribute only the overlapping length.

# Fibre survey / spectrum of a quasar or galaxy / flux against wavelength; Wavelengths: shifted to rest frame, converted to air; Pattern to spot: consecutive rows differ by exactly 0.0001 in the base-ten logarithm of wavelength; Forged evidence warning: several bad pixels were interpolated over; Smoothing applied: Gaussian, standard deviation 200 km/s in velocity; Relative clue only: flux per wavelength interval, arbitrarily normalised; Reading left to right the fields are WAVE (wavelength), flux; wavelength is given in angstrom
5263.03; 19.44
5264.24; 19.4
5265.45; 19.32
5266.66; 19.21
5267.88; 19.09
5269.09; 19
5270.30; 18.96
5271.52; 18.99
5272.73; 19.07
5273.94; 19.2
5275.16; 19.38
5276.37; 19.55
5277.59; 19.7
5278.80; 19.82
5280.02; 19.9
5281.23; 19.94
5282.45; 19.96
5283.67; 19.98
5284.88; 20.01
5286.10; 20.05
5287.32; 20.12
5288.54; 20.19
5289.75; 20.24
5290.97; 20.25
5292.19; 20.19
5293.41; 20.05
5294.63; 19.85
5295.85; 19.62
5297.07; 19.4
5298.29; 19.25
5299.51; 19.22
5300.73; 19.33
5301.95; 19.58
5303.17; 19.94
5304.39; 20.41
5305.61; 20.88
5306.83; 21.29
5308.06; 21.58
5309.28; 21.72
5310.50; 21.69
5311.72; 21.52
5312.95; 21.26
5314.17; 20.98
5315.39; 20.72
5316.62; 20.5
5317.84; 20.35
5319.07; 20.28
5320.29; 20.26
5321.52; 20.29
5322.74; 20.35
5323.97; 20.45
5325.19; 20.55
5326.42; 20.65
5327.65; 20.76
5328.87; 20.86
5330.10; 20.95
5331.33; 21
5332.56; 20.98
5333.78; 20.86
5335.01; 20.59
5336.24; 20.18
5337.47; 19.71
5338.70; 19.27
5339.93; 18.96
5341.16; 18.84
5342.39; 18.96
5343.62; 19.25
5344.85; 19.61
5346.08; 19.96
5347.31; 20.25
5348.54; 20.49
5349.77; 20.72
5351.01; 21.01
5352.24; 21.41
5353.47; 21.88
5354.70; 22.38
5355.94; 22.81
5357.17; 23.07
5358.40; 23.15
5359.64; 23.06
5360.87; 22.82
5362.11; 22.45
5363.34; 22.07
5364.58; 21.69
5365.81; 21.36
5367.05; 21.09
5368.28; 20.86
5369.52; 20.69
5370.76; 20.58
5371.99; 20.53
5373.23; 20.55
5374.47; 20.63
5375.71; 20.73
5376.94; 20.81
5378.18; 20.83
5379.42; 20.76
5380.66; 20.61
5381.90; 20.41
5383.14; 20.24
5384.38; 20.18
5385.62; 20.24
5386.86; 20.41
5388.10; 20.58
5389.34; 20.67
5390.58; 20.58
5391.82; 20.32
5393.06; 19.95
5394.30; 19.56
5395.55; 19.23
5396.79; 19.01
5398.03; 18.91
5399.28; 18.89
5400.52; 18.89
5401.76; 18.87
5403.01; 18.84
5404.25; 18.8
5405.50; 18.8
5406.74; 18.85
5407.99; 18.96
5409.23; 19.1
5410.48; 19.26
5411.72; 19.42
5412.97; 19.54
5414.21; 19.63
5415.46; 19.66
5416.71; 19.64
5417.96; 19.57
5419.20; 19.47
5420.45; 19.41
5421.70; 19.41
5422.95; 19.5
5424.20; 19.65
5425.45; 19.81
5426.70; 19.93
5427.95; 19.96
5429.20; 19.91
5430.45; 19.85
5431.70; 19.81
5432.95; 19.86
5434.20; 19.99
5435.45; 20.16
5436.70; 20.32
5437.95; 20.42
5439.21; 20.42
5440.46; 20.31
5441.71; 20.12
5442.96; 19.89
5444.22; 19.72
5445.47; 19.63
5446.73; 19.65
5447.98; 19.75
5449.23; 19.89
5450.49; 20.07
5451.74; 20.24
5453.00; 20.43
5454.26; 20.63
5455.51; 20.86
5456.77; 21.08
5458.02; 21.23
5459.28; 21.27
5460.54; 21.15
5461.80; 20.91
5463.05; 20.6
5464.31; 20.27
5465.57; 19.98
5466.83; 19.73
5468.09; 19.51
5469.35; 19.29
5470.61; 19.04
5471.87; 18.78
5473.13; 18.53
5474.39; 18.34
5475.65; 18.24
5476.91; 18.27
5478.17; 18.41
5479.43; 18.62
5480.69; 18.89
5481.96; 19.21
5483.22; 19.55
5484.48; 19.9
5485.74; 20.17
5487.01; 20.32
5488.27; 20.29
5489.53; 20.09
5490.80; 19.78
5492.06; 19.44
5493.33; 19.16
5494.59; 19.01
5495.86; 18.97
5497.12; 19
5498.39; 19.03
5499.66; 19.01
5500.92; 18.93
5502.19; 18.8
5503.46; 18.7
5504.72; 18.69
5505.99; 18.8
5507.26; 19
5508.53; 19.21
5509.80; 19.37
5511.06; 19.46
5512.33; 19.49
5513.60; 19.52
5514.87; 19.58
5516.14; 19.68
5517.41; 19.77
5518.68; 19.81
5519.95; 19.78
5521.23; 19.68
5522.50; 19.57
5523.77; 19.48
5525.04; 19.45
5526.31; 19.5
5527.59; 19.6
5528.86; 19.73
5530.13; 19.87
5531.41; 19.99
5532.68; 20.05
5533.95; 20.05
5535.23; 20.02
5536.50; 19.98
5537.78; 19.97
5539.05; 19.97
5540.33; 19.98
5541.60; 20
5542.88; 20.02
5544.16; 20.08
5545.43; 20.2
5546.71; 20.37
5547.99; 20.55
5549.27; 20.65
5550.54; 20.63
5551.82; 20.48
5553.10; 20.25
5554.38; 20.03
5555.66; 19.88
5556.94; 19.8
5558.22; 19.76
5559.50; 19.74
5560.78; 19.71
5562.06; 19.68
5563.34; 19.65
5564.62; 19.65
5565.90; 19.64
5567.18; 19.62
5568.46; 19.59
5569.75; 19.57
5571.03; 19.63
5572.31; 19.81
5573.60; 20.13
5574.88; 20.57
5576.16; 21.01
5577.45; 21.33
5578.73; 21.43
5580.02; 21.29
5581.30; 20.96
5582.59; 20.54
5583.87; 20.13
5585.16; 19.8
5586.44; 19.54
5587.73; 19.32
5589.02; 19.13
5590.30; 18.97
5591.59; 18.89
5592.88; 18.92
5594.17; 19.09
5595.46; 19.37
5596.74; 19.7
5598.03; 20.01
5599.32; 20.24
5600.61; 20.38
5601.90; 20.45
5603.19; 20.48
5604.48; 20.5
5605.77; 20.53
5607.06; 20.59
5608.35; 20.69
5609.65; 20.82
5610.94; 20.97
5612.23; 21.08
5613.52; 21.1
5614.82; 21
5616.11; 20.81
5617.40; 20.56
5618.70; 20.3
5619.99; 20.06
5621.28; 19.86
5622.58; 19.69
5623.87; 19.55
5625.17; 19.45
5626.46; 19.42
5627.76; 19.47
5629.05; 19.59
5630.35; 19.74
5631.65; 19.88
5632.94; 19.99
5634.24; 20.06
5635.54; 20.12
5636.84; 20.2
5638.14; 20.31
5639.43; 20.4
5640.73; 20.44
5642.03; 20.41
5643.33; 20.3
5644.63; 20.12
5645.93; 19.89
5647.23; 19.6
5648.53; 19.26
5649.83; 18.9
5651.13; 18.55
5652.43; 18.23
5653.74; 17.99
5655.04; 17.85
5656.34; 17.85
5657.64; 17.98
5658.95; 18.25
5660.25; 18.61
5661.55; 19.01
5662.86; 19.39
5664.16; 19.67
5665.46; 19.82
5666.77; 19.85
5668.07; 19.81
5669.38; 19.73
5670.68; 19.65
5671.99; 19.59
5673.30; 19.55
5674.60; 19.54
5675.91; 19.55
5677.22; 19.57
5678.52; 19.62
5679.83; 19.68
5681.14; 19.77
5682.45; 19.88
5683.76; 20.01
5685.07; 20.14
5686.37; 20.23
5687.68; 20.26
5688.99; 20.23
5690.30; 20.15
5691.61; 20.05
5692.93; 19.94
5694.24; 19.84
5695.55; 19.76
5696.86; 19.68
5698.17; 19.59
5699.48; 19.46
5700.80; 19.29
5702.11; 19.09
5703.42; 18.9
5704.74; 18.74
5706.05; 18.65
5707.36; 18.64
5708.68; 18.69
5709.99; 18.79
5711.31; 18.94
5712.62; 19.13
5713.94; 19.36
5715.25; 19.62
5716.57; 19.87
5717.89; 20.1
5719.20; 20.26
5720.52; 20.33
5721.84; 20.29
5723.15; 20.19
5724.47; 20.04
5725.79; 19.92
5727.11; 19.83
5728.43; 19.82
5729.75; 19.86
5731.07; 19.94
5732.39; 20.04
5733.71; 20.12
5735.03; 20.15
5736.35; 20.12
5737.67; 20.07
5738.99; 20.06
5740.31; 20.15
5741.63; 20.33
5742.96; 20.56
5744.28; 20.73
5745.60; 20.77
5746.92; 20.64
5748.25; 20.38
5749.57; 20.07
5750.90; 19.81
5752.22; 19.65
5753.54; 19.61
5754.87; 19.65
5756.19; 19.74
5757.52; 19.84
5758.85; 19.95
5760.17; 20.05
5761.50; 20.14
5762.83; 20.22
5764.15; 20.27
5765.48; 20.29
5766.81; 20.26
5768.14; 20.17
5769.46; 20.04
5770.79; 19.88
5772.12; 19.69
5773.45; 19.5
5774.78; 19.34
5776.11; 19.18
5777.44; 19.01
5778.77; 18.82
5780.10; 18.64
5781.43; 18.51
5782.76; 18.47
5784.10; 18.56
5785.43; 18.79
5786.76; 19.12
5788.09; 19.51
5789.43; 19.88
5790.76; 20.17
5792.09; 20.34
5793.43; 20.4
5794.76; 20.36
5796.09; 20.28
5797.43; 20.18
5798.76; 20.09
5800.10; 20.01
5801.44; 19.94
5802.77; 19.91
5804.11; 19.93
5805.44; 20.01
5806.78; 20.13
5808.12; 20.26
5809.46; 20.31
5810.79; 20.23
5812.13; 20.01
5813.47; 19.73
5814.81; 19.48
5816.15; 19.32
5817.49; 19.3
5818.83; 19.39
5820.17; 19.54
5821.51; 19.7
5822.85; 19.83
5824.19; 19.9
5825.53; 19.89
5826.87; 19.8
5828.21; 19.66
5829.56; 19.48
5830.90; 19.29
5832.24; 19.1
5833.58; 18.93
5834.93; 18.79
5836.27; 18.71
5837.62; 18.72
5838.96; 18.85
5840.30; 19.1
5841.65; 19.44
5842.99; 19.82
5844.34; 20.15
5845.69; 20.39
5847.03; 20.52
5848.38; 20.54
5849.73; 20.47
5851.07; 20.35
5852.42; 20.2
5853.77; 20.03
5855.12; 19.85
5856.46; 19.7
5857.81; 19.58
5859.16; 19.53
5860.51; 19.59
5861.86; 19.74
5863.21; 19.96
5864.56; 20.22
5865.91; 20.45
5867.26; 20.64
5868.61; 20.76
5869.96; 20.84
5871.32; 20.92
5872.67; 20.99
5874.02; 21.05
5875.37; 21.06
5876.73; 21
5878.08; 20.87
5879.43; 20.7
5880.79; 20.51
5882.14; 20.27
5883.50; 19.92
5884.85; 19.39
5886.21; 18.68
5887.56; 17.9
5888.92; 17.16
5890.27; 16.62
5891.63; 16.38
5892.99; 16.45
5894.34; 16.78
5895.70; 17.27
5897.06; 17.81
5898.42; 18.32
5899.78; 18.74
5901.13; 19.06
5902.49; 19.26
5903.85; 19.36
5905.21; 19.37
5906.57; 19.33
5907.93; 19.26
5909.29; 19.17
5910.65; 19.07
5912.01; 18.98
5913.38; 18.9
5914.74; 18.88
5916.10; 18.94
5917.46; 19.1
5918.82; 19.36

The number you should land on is 0.08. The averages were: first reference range 20.9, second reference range 19.5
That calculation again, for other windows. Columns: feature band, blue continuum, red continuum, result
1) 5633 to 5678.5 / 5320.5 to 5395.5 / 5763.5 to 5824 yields 0.03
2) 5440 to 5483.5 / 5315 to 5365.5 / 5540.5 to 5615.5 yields 0.04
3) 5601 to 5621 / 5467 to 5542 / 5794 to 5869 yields -0.06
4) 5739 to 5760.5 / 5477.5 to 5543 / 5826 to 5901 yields -0.03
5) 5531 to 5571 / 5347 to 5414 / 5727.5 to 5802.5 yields 0.01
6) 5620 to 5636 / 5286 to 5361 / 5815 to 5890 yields 0.02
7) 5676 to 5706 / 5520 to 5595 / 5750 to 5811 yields 0.01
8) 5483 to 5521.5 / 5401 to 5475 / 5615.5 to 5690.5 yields 0.02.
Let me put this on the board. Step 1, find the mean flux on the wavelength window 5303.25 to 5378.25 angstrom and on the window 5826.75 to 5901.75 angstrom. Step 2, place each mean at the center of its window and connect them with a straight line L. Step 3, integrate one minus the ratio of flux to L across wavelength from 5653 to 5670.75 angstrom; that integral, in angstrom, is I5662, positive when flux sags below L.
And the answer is 1.0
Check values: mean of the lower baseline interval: 20.9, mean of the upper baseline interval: 19.5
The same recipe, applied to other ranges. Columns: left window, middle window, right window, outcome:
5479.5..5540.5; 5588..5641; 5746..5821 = -1.2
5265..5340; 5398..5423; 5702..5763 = 1.1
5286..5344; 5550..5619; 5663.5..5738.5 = -0.9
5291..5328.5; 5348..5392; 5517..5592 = -1.9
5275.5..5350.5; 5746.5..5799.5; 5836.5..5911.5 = -0.3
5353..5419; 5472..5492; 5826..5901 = 1.0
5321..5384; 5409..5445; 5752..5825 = 1.5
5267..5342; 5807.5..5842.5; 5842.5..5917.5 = 0.1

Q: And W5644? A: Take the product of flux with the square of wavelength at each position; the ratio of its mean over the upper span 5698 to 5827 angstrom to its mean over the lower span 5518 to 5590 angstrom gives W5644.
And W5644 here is 1.06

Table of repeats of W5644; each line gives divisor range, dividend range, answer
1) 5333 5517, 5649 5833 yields 1.10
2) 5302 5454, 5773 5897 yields 1.13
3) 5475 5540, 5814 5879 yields 1.15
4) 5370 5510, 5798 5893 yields 1.16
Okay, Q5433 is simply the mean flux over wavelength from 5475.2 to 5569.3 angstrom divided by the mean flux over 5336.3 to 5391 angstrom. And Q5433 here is 0.94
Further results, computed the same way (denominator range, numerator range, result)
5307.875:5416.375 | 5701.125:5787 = 0.96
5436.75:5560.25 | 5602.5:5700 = 1.00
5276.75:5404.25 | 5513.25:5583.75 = 0.98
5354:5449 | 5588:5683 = 0.98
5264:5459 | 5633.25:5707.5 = 0.97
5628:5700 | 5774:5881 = 1.01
